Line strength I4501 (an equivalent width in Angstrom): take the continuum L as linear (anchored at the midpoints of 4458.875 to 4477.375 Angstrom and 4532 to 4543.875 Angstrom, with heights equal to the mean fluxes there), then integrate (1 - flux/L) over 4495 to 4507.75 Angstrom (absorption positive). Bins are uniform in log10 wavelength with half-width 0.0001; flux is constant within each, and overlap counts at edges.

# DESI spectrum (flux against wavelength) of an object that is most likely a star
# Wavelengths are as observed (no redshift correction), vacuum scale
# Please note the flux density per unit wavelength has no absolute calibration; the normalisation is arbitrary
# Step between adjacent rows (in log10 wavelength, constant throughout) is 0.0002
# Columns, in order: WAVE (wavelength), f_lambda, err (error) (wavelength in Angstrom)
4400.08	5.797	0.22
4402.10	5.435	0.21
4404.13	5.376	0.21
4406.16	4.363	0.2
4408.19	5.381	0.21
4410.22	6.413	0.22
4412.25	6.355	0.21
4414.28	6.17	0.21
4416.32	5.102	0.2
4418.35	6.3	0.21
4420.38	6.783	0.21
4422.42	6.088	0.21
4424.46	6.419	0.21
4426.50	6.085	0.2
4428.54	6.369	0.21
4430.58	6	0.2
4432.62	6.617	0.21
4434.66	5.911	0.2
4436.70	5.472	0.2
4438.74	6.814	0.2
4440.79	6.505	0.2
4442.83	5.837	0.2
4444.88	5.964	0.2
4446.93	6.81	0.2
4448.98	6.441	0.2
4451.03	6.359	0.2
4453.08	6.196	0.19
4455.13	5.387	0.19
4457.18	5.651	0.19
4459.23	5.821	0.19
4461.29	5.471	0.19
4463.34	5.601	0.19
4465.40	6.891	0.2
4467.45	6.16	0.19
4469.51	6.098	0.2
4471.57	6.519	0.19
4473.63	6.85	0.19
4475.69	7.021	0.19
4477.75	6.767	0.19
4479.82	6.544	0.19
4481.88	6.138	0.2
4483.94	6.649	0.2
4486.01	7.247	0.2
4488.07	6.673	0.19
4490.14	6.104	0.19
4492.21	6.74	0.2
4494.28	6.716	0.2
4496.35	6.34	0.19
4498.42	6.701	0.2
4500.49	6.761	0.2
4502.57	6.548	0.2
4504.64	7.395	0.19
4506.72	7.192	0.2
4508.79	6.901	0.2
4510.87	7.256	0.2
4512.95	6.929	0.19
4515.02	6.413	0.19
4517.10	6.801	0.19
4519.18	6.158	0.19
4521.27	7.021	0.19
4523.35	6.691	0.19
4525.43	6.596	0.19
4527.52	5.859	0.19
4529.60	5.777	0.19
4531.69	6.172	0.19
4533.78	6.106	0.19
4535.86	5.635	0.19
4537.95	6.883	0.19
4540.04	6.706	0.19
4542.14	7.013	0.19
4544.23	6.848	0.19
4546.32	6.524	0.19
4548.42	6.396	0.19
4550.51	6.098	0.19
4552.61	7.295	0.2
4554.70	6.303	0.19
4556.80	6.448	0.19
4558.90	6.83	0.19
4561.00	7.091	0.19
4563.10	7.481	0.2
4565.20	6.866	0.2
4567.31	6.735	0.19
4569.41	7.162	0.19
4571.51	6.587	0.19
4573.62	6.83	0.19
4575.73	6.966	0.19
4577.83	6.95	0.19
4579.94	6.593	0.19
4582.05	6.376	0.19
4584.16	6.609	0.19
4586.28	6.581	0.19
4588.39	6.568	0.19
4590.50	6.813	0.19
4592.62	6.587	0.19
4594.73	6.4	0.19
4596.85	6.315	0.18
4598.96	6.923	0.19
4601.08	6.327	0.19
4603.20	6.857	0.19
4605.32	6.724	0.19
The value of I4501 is -0.9 Angstrom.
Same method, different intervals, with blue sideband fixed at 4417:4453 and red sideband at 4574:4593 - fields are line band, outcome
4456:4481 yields 0.3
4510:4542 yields 0.2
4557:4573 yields -0.7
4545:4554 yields 0.0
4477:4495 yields -0.6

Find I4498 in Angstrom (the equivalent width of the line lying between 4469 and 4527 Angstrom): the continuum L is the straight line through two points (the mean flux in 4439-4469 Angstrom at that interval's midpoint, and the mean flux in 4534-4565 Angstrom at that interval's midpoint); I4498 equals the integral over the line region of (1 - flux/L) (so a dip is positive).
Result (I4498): -3.12 Angstrom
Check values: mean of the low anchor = 6.1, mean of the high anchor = 6.67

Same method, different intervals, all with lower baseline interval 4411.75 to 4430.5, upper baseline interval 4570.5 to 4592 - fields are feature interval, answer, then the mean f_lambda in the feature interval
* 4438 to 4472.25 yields 0.76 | 6.14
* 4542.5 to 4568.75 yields -0.62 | 6.76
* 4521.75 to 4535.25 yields 0.62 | 6.22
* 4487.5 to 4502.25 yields -0.38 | 6.57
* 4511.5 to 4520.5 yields -0.20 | 6.62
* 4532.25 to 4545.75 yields 0.06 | 6.52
